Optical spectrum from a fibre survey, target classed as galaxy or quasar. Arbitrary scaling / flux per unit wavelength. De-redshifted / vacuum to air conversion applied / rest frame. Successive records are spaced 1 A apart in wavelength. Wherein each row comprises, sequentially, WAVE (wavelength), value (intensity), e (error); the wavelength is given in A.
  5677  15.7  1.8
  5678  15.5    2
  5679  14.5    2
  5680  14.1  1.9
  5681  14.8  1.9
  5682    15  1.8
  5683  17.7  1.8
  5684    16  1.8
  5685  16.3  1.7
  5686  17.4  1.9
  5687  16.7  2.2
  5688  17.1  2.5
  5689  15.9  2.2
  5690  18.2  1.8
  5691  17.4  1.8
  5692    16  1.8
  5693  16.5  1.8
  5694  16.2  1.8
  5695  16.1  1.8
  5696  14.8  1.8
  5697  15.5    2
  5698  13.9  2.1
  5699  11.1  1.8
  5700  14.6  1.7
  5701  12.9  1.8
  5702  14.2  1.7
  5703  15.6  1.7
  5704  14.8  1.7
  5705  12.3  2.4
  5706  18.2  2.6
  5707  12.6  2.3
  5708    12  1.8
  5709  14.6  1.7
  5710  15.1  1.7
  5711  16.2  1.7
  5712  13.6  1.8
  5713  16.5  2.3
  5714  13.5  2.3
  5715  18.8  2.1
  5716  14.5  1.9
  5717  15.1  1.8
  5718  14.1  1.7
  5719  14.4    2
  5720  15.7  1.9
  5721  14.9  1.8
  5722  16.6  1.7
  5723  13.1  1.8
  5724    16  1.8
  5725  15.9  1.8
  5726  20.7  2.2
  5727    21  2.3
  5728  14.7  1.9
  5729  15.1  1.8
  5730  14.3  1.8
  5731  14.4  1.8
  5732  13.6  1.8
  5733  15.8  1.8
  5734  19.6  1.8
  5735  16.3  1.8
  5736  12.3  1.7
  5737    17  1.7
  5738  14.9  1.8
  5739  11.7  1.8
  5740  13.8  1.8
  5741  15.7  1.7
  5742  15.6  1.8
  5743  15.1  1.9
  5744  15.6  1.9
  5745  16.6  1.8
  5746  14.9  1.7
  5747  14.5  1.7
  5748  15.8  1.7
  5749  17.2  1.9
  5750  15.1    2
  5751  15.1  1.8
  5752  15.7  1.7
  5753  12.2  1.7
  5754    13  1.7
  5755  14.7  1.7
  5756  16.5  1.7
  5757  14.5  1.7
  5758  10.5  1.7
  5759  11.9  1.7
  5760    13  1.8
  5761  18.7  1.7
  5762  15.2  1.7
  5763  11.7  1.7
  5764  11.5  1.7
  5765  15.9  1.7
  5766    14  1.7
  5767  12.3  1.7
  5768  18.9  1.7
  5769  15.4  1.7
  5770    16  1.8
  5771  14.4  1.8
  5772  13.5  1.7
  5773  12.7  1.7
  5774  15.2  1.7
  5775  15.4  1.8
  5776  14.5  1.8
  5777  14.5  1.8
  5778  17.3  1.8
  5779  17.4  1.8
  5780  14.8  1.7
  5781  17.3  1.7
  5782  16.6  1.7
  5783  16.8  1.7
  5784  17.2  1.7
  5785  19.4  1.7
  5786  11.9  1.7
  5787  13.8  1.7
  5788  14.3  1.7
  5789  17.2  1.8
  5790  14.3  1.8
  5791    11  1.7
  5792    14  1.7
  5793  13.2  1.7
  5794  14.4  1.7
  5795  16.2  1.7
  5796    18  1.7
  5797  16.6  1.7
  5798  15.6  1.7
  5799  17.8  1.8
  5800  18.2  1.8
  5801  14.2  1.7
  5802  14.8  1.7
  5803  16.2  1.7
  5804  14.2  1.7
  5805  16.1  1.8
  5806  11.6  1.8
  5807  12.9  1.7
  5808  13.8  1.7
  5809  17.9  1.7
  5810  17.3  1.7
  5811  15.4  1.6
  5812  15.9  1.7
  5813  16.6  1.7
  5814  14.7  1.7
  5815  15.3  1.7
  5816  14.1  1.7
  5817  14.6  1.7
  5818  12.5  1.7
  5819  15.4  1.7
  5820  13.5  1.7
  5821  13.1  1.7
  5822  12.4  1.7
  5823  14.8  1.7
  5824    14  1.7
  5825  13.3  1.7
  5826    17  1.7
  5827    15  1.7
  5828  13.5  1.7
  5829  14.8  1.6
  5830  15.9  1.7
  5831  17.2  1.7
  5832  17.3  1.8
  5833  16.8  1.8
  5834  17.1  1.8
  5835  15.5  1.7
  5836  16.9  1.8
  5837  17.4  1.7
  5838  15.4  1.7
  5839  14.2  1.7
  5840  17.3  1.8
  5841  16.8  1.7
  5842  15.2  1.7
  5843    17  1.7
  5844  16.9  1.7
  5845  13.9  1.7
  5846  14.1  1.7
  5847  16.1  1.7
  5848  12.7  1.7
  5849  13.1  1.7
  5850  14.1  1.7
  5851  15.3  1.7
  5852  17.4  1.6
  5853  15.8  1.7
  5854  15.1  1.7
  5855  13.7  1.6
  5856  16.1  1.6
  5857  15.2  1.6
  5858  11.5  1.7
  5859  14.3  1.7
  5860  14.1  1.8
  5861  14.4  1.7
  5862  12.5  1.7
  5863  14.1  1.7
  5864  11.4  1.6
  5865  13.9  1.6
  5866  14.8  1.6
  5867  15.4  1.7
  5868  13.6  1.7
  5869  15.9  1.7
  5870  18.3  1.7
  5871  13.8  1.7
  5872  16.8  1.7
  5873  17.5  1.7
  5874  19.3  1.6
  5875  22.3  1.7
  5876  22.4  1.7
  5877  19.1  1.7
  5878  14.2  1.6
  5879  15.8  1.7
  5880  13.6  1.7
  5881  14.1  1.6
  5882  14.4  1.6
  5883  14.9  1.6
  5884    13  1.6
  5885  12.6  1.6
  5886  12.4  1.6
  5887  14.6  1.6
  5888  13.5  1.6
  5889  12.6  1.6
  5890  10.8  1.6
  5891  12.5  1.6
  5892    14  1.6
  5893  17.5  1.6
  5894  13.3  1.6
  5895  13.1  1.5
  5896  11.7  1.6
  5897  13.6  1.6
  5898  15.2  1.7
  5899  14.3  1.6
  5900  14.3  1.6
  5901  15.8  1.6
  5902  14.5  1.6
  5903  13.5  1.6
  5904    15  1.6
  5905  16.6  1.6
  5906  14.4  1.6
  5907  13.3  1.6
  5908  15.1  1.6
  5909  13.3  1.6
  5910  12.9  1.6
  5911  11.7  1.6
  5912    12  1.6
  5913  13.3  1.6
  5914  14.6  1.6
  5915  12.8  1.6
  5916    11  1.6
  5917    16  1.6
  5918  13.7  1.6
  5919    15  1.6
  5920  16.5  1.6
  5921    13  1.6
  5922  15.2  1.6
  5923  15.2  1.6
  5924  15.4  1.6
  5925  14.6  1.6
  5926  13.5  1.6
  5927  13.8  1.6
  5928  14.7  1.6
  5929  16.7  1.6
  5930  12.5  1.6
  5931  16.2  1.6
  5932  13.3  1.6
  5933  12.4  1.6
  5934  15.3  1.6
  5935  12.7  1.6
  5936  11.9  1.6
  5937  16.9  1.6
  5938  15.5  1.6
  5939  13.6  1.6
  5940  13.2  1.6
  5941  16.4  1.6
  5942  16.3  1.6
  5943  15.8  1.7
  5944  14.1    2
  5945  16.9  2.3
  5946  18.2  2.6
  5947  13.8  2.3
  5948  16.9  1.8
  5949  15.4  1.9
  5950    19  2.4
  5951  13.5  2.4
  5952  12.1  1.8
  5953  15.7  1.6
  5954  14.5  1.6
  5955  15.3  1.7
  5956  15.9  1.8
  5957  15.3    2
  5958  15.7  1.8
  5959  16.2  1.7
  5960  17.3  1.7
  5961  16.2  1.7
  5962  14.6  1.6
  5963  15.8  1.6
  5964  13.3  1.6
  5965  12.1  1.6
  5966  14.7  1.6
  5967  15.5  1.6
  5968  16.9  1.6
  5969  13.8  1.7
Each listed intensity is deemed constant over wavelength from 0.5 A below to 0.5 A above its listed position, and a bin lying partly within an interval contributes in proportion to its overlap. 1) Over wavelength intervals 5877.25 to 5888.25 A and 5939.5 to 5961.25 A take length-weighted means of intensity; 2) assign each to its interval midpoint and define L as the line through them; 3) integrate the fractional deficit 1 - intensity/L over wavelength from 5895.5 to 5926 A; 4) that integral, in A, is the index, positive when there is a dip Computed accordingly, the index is 1.2 A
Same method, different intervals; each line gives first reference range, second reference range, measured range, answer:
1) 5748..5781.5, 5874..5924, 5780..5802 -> -1.3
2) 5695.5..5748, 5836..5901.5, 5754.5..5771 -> 0.7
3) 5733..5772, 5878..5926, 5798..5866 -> -3.2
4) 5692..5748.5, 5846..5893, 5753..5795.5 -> 0.9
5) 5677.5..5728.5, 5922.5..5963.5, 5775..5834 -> 0.2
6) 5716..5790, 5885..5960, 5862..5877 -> -1.7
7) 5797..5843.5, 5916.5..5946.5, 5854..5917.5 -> 2.4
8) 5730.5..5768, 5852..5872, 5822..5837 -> -1.0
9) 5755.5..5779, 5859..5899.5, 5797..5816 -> -1.1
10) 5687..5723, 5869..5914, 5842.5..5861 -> 0.0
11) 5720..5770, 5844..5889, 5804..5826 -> 0.7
